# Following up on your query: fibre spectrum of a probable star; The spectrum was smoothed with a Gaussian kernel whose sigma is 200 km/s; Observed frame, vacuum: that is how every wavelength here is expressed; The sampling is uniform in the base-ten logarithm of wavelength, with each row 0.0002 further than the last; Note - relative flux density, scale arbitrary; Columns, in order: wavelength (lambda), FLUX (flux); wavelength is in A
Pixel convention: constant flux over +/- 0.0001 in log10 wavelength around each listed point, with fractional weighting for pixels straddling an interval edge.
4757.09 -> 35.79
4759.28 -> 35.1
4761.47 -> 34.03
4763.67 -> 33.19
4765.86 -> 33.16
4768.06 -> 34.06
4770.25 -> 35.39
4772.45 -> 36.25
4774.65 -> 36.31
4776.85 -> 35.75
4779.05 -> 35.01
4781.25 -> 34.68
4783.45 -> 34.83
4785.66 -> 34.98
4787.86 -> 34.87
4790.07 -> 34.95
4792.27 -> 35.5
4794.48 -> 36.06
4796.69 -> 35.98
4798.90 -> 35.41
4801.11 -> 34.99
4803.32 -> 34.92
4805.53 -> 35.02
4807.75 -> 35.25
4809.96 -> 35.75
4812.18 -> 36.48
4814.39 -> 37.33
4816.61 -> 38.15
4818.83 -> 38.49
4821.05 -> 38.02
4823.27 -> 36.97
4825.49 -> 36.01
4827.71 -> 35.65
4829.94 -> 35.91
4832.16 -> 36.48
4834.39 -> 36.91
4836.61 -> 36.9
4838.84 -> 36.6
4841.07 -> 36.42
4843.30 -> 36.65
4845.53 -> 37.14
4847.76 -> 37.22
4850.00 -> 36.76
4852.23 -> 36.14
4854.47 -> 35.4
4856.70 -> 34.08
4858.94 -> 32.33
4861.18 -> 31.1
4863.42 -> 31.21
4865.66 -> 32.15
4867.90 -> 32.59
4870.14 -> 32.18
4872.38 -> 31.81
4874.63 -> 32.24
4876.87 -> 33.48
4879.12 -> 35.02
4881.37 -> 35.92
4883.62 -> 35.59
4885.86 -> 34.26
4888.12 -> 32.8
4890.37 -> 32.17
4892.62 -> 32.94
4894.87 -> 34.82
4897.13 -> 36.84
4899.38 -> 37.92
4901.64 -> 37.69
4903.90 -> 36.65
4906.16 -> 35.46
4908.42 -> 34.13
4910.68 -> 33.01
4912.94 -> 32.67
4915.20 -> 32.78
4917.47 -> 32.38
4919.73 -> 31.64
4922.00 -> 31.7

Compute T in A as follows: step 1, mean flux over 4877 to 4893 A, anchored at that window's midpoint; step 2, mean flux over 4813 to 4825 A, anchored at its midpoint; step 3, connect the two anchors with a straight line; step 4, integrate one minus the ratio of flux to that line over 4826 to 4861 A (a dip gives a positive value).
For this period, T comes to 0.4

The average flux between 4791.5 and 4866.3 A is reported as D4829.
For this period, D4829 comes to 35.8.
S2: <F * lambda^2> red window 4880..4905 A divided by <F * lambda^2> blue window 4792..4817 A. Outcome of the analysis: 1.02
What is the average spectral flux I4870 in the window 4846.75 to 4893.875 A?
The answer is 33.7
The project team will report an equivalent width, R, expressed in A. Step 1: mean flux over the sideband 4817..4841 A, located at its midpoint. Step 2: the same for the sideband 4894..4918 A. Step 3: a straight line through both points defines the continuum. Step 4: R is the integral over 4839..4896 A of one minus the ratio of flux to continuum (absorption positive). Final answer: 2.8 A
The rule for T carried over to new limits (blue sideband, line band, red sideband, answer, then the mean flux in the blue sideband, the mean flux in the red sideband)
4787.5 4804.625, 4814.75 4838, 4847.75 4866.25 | -1.56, 35.4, 33.9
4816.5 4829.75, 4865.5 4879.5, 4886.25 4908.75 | 1.20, 37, 35.1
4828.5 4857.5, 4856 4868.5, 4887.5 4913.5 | 1.29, 36.4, 34.8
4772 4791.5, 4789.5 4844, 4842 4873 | -2.45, 35.3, 34.1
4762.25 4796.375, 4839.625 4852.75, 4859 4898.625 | -1.10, 35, 33.4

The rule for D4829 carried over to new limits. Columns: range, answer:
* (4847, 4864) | 34.3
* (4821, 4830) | 36.4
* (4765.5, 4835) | 35.8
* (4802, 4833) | 36.5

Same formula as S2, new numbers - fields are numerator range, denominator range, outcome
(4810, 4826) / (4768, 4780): 1.07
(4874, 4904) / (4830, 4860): 0.98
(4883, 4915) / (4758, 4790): 1.05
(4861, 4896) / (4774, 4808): 0.98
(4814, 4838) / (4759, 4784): 1.09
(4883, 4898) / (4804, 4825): 0.96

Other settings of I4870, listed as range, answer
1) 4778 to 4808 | 35.2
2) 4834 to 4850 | 36.8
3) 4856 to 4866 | 32.1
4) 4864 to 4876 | 32.2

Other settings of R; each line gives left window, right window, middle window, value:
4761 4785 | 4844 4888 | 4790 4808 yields -0.41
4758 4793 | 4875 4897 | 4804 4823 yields -1.18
